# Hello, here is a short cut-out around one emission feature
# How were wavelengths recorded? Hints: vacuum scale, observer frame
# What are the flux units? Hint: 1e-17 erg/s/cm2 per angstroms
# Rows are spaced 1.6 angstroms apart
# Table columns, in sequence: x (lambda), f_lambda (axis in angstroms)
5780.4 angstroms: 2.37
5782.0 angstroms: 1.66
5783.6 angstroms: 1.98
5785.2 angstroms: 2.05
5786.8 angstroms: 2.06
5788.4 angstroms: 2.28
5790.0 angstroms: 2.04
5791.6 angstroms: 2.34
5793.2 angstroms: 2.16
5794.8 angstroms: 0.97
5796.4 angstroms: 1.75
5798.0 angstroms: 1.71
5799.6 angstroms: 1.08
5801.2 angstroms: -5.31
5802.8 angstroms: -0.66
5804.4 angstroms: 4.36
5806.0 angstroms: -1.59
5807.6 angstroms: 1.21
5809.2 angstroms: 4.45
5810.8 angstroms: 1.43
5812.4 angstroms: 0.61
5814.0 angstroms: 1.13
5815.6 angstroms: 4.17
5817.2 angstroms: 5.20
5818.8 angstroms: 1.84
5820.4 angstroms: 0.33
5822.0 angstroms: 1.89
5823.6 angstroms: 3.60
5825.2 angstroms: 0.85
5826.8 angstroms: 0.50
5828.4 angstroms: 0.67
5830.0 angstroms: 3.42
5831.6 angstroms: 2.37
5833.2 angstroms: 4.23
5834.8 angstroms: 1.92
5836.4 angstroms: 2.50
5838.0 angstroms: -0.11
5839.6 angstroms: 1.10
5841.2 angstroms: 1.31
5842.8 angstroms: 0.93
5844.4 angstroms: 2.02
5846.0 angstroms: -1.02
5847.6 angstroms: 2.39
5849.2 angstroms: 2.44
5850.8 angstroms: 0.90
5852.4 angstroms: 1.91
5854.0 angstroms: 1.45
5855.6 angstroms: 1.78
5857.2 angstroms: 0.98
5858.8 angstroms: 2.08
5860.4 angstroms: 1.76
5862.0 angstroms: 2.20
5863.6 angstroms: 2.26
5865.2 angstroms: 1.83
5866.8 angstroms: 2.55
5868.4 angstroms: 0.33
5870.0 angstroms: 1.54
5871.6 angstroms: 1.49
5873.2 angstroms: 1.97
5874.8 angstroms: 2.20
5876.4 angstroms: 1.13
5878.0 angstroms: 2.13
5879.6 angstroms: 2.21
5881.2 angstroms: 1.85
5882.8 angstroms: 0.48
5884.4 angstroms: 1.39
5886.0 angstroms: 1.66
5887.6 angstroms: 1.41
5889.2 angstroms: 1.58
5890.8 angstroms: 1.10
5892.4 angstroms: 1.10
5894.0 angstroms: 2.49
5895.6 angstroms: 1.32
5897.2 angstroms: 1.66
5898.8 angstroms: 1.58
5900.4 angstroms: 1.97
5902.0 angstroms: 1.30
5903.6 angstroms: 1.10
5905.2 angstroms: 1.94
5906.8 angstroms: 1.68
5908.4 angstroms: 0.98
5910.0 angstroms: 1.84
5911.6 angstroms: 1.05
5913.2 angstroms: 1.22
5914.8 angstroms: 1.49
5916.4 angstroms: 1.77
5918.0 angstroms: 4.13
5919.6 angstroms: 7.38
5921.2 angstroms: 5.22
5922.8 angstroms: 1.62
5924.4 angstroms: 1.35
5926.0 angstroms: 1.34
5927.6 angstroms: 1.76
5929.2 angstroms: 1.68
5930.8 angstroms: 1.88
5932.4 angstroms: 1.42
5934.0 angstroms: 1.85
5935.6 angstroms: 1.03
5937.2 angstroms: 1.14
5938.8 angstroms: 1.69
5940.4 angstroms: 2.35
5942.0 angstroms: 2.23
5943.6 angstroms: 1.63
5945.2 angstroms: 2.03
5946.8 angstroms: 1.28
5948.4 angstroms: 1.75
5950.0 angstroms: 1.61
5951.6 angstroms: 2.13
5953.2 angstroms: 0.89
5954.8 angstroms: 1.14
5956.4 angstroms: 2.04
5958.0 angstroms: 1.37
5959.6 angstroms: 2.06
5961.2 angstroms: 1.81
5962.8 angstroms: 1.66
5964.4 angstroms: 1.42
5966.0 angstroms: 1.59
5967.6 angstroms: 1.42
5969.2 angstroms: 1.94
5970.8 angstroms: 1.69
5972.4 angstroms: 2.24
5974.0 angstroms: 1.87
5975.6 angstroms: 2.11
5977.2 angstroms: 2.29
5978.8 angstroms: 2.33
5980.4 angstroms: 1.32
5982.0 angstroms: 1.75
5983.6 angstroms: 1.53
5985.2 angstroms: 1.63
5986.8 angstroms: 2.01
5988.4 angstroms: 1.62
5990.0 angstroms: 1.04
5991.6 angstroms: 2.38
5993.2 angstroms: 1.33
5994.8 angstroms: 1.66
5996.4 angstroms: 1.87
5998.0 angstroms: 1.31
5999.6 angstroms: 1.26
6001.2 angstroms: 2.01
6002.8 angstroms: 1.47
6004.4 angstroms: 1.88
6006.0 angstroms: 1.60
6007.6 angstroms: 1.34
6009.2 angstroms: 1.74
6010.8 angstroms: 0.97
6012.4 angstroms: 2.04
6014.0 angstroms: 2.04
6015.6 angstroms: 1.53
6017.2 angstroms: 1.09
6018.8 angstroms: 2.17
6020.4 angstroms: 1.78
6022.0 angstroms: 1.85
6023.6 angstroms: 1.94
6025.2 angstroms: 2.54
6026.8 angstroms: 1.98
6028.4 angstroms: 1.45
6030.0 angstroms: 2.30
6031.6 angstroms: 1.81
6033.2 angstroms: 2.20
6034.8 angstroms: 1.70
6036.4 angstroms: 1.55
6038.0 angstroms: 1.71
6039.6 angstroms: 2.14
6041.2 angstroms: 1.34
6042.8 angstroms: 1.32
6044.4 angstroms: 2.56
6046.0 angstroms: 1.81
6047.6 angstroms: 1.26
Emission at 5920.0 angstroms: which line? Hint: H-beta 4861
